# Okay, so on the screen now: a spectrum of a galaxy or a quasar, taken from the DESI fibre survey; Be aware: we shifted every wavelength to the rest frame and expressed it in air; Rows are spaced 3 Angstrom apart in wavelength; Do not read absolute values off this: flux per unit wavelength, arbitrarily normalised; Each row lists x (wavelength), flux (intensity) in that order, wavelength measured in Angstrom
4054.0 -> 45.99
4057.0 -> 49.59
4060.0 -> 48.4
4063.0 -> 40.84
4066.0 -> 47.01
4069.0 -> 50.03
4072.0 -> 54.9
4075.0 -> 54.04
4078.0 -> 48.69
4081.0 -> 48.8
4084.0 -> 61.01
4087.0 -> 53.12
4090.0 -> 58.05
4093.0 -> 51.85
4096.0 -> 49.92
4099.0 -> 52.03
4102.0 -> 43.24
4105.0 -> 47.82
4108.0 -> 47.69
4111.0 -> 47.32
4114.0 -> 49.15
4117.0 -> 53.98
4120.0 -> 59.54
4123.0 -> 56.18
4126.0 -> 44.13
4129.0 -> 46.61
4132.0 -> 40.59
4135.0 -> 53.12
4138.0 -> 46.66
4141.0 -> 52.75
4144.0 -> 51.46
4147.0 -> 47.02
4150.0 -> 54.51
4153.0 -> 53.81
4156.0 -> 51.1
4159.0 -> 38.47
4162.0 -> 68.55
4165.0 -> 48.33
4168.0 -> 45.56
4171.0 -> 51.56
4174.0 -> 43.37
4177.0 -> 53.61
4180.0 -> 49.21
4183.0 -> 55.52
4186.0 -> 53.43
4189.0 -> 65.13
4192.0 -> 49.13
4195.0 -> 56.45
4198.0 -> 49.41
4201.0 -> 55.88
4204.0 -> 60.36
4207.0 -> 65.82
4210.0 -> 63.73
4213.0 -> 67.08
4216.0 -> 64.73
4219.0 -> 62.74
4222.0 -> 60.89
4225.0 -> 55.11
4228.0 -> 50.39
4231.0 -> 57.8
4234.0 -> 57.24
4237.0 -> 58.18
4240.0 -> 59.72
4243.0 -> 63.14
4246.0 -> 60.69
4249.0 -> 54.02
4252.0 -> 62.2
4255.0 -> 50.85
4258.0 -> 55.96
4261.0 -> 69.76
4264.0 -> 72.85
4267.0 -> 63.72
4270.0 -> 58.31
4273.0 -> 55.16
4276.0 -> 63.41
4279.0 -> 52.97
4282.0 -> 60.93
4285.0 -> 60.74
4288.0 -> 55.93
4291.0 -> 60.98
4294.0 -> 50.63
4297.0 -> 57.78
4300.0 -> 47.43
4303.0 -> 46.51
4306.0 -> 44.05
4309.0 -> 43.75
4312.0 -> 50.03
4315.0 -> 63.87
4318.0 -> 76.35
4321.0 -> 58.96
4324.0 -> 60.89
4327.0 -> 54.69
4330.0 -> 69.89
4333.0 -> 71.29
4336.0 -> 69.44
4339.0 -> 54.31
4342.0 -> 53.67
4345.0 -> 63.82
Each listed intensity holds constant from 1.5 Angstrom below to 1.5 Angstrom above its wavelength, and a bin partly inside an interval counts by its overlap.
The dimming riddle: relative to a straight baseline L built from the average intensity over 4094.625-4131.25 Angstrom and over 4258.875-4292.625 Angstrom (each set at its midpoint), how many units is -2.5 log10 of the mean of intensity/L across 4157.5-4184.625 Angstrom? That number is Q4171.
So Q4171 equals 0.07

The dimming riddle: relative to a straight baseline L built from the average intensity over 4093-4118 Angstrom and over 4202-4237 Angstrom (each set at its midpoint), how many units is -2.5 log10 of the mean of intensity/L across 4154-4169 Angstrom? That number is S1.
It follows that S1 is 0.08 mag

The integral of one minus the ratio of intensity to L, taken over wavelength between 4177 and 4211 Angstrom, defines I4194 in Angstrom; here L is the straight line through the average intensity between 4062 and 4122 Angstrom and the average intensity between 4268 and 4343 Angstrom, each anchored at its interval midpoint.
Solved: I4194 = -1.39 Angstrom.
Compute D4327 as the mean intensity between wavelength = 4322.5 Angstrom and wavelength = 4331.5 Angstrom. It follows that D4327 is 61.8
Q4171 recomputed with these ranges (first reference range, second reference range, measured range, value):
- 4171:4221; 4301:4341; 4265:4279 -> -0.03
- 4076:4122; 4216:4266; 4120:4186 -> 0.09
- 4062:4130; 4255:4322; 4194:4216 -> -0.11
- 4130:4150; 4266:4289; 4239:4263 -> -0.05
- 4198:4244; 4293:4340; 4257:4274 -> -0.08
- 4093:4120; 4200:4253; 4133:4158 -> 0.05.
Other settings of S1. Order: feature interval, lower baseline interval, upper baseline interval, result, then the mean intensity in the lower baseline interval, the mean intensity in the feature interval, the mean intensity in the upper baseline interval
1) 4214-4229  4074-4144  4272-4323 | -0.11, 50.7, 59.3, 55.9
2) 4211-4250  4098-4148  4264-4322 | -0.10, 49.4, 59.5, 56.8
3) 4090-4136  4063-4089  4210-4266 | 0.08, 51.7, 49.8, 60.3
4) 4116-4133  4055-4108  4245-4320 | 0.03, 50.4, 50.3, 57.5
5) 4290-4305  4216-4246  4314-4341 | 0.20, 58.8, 52.1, 64.2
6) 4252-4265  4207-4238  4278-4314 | -0.10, 60.1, 61.9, 52.8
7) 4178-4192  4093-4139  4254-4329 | -0.05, 49.3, 55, 57.6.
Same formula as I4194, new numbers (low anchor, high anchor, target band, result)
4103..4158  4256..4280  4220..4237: 0.4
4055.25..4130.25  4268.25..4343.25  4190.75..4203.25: 0.2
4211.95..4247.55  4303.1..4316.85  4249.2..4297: -4.0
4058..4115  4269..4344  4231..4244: -0.9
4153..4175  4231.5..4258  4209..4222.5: -2.2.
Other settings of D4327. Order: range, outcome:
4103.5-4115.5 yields 48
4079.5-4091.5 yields 55.2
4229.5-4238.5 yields 57.7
